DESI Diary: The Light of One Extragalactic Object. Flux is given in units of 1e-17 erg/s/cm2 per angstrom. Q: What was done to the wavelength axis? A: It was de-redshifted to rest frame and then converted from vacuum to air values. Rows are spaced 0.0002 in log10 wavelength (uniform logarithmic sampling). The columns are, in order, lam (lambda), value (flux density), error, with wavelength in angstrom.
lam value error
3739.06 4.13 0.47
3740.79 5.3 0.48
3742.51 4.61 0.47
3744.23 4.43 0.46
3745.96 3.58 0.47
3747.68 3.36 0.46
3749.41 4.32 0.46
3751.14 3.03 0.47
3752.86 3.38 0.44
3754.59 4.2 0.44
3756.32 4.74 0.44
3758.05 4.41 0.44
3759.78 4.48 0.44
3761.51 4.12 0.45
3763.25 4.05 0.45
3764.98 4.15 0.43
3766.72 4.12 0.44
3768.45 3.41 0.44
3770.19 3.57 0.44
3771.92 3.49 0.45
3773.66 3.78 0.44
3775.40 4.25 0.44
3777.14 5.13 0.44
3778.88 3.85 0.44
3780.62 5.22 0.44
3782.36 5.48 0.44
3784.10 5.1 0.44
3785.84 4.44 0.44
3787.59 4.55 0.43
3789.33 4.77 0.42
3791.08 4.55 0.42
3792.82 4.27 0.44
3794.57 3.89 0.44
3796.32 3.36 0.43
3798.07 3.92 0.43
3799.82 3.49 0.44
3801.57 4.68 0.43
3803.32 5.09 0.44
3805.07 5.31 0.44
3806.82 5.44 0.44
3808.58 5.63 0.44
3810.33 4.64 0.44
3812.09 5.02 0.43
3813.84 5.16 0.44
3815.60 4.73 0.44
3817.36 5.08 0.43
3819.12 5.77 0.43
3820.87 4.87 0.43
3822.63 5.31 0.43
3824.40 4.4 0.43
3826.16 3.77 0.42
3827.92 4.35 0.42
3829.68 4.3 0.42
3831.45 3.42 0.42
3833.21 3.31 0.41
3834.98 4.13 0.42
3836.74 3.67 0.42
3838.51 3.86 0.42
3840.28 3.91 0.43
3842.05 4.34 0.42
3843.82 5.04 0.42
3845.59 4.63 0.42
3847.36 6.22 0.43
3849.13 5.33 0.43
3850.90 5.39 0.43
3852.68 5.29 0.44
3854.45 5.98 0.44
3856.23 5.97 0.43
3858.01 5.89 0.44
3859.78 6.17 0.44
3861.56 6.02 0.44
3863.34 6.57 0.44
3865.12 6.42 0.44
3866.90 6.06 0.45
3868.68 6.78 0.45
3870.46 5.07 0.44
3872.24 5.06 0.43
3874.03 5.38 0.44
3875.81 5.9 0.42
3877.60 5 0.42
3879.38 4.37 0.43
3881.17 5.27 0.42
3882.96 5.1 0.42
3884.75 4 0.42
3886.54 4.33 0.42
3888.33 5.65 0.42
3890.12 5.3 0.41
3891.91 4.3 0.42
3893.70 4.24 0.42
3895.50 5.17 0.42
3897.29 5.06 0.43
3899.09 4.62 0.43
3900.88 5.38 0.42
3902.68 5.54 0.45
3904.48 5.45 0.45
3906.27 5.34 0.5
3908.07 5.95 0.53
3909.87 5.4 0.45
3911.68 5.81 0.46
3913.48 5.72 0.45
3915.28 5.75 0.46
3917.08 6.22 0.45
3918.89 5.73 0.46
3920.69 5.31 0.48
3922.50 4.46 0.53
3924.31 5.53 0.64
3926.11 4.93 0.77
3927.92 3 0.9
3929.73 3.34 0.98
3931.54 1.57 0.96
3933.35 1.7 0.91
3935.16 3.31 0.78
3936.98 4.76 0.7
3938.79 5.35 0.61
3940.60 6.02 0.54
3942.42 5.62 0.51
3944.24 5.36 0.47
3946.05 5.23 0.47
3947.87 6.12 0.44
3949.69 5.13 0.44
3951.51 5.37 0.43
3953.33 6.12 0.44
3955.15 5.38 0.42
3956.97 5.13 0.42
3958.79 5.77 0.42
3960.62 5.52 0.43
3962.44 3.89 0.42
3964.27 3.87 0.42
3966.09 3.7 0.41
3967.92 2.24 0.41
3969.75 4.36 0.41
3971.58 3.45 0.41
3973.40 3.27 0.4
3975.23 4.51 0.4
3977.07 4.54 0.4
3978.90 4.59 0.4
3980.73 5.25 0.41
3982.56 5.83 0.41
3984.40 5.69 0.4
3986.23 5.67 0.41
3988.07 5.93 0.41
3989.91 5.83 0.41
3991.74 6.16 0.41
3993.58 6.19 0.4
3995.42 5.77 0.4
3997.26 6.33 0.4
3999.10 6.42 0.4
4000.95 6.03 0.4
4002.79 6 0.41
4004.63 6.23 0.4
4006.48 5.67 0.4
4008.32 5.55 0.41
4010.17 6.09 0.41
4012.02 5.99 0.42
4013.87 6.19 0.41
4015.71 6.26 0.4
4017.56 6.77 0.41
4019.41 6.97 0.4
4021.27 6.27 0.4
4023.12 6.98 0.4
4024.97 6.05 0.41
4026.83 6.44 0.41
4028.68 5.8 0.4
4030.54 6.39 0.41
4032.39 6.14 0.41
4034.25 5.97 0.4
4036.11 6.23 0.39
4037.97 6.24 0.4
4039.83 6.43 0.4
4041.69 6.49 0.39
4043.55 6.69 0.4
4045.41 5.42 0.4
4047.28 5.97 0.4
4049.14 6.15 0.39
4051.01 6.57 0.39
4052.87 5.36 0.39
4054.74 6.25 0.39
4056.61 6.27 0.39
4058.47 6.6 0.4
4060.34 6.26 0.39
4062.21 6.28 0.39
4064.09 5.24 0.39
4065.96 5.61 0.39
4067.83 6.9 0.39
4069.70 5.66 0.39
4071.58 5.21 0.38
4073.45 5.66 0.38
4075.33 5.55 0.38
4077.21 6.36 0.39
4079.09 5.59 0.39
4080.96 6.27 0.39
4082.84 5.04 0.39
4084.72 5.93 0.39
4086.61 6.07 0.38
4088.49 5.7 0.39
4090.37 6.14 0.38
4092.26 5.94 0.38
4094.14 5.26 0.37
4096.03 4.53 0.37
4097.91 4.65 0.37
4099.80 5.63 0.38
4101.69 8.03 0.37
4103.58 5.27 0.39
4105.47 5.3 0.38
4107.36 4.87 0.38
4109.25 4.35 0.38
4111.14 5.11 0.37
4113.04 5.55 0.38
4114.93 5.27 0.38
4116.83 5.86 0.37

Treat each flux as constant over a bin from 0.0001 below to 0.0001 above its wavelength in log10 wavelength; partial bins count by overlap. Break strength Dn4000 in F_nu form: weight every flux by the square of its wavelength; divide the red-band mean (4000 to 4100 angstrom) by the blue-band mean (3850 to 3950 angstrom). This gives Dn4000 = 1.3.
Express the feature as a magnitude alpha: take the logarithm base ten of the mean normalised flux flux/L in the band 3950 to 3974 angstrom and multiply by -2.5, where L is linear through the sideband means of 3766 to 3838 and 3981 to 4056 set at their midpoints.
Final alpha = 0.25 mag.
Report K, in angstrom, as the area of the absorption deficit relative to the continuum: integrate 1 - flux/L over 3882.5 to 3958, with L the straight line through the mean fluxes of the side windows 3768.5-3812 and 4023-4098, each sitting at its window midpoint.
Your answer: 3.21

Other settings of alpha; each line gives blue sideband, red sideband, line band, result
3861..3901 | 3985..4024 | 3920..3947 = 0.28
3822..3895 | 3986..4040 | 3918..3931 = 0.21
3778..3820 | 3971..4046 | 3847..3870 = -0.18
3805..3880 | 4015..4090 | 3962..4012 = 0.12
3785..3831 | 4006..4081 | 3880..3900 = 0.07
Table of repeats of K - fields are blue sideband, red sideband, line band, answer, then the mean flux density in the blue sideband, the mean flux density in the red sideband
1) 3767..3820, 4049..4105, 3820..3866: -1.4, 4.57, 5.86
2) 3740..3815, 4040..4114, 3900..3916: -1.9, 4.37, 5.79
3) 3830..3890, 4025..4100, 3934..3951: 0.9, 5.13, 5.93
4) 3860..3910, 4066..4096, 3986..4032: -4.6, 5.32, 5.77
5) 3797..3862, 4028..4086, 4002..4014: -0.4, 4.84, 6.02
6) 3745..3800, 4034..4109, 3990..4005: -1.9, 4.15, 5.87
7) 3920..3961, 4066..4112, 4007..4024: -3.7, 4.77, 5.63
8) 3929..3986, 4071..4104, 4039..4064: -3.5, 4.6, 5.73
